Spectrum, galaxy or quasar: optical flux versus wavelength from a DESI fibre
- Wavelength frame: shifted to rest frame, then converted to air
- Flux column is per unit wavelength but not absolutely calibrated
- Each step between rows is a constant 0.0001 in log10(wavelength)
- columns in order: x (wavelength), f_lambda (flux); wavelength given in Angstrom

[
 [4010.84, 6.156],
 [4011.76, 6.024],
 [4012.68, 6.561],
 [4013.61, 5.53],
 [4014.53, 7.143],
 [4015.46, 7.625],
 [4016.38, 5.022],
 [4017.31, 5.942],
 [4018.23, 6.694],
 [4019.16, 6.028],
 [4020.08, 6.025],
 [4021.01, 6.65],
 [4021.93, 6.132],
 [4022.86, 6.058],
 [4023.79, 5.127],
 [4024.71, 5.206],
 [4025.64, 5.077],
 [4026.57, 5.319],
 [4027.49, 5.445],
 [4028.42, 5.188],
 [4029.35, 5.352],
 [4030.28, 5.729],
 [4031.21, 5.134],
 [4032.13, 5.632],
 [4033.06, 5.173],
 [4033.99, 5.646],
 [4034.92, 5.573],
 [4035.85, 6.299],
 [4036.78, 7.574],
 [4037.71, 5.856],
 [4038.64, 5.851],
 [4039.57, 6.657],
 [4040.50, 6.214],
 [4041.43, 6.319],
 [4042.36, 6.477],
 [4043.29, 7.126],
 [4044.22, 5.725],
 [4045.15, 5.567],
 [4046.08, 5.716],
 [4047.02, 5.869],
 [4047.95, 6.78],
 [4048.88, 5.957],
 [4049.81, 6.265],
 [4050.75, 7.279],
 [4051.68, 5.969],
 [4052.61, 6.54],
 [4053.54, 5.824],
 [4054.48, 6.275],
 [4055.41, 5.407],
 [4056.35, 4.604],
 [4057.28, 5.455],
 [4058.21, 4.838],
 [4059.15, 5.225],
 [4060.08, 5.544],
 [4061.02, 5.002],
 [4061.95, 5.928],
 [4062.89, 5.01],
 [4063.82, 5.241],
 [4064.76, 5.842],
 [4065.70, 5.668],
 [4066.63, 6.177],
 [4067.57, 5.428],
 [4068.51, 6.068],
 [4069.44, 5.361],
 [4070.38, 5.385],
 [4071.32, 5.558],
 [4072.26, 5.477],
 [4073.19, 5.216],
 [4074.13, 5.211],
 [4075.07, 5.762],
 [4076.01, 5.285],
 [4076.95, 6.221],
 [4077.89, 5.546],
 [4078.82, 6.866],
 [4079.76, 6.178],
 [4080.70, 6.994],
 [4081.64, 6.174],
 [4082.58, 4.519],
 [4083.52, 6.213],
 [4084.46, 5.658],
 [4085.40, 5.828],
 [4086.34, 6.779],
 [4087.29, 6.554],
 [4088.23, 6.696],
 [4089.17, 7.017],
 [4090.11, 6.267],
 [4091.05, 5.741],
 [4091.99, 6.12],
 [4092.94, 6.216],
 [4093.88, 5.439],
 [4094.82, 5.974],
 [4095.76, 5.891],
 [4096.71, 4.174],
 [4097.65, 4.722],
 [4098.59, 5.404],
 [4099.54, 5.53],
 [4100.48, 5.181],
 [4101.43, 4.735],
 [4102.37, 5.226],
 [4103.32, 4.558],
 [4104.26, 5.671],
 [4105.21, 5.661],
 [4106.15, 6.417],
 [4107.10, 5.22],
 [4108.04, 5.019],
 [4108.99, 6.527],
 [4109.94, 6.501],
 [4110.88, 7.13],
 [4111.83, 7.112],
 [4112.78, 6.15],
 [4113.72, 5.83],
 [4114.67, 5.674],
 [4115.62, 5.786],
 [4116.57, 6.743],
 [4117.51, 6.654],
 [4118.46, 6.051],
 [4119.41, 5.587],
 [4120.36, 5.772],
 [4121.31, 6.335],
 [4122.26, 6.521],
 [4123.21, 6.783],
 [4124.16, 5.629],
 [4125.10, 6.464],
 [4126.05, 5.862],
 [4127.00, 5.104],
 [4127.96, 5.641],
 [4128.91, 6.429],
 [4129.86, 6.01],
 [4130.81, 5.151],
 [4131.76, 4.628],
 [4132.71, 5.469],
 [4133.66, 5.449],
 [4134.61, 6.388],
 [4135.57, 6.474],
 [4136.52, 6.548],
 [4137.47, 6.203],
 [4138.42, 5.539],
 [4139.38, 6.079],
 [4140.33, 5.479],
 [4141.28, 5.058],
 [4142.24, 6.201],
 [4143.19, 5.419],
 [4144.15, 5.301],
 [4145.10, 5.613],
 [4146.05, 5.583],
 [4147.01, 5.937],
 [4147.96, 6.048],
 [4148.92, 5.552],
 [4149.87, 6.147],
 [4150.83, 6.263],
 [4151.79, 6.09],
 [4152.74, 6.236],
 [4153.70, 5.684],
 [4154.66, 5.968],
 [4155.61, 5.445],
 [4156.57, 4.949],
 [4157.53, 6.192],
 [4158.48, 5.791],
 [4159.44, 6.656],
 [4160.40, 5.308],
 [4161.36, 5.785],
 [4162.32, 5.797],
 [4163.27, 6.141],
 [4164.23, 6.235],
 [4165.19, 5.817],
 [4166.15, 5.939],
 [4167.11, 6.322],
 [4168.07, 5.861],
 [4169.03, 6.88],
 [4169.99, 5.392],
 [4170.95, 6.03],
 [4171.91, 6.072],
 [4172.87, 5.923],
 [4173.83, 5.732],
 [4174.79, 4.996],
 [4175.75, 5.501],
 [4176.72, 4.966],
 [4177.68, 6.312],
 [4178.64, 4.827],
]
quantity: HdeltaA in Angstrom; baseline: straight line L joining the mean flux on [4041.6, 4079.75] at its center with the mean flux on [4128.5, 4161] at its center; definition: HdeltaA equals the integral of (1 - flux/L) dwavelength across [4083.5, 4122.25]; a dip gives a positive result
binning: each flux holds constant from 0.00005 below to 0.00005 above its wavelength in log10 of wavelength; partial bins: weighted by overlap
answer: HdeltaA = -0.7 Angstrom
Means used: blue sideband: 5.78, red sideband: 5.8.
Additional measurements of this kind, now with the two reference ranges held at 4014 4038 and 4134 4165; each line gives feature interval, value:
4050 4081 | 0.87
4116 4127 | -0.55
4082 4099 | 0.07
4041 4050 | -0.47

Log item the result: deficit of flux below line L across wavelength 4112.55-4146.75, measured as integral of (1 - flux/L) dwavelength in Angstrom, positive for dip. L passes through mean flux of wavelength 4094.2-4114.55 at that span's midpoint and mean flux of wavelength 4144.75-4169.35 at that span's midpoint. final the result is -0.6 Angstrom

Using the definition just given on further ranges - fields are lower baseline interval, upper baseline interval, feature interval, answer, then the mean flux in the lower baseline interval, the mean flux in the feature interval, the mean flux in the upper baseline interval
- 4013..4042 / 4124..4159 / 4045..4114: 0.78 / 5.91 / 5.79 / 5.79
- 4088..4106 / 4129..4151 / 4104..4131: -1.84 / 5.59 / 6.06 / 5.77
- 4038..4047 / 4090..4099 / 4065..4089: -0.51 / 6.16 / 5.89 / 5.57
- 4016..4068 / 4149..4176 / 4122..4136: 0.05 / 5.82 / 5.85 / 5.9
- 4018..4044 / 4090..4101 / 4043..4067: -0.10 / 5.9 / 5.79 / 5.53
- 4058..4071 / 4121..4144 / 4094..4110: 0.80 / 5.49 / 5.41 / 5.86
